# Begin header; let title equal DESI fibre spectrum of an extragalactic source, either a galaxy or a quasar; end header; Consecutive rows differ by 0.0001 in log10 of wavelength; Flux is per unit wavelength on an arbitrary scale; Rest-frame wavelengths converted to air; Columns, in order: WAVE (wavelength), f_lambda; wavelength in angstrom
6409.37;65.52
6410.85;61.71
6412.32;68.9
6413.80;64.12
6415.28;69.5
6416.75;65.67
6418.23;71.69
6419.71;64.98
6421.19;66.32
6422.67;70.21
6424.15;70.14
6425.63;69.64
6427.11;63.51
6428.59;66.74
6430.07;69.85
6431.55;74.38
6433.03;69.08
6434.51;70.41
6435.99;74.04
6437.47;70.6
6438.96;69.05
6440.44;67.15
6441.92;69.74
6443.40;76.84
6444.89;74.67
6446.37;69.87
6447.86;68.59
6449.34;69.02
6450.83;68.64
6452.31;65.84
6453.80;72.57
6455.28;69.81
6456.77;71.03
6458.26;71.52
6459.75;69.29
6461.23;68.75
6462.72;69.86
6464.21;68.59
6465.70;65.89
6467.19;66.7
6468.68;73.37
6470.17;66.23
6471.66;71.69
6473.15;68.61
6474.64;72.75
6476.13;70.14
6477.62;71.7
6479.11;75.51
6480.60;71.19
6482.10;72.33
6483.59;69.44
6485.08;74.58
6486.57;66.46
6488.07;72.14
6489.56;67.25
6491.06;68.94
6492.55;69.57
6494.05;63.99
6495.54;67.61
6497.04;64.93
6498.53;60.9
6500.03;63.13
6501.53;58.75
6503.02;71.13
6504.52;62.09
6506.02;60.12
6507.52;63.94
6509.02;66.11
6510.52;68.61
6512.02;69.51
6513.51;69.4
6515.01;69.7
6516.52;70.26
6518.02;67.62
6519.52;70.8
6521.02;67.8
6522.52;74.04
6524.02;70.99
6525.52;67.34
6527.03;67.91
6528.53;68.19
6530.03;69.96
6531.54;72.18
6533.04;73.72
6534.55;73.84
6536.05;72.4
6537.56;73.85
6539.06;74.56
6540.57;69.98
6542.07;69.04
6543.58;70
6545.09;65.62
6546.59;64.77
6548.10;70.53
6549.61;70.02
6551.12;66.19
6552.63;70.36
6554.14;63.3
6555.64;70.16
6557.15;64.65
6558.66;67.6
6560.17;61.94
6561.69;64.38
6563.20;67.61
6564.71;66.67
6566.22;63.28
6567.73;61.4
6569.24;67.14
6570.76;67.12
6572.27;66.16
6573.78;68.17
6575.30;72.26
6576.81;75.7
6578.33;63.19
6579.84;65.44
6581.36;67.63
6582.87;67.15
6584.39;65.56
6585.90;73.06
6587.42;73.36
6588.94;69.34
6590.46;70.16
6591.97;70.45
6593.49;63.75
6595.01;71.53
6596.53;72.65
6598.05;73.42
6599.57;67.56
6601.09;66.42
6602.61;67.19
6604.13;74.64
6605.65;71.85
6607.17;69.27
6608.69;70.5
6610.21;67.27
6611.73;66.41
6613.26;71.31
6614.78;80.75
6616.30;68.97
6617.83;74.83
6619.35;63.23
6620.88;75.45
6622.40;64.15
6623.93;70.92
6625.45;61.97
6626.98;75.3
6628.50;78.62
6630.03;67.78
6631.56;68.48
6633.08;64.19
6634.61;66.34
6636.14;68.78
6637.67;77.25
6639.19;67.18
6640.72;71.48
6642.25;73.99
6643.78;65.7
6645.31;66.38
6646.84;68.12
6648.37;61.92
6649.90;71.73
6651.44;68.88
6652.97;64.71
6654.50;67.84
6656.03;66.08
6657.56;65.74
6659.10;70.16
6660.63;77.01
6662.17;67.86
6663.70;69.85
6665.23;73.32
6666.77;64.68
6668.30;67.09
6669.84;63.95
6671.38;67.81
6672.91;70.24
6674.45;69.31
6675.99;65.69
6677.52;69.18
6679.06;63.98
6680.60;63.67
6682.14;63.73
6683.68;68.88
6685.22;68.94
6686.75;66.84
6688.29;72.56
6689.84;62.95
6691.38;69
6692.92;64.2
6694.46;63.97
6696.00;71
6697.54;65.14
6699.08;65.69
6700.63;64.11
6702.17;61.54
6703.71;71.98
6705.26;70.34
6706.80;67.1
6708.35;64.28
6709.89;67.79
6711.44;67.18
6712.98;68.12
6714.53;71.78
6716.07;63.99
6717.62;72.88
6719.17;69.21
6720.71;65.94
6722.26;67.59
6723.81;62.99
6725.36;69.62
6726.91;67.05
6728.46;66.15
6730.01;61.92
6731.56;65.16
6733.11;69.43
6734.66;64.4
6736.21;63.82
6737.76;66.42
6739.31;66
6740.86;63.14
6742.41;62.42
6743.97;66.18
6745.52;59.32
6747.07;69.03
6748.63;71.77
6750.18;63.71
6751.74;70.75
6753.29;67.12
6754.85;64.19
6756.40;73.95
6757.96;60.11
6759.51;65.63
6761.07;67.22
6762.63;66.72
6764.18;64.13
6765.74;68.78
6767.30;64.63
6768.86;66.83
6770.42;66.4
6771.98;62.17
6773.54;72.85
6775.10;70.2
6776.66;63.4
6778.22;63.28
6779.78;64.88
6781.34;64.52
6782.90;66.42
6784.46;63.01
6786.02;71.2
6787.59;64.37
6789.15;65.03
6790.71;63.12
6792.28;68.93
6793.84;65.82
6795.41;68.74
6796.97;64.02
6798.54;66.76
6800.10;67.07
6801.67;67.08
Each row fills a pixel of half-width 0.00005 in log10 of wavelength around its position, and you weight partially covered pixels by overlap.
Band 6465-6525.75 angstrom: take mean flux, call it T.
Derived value 68.4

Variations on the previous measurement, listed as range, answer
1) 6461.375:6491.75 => 70.1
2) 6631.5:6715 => 67.7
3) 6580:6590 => 69.1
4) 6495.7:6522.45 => 66.4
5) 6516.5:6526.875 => 69.7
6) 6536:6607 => 68.5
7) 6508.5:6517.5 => 69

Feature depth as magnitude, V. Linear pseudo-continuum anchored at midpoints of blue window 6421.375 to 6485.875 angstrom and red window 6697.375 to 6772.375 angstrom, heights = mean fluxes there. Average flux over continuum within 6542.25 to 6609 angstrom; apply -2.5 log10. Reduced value 0.01 mag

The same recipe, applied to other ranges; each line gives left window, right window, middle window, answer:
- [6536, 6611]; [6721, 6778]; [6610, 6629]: -0.044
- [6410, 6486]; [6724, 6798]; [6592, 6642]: -0.037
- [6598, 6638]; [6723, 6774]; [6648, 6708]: 0.012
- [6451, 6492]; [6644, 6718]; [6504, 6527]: 0.025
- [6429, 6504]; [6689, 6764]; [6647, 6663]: -0.015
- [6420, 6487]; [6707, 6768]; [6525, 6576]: 0.008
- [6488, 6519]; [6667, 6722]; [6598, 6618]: -0.059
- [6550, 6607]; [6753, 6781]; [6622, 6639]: -0.030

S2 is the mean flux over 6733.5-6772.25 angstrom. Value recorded 65.9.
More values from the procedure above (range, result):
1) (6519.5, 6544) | 71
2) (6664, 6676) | 68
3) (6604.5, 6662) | 69.5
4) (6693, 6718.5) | 67.2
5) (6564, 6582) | 67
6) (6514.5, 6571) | 68.6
